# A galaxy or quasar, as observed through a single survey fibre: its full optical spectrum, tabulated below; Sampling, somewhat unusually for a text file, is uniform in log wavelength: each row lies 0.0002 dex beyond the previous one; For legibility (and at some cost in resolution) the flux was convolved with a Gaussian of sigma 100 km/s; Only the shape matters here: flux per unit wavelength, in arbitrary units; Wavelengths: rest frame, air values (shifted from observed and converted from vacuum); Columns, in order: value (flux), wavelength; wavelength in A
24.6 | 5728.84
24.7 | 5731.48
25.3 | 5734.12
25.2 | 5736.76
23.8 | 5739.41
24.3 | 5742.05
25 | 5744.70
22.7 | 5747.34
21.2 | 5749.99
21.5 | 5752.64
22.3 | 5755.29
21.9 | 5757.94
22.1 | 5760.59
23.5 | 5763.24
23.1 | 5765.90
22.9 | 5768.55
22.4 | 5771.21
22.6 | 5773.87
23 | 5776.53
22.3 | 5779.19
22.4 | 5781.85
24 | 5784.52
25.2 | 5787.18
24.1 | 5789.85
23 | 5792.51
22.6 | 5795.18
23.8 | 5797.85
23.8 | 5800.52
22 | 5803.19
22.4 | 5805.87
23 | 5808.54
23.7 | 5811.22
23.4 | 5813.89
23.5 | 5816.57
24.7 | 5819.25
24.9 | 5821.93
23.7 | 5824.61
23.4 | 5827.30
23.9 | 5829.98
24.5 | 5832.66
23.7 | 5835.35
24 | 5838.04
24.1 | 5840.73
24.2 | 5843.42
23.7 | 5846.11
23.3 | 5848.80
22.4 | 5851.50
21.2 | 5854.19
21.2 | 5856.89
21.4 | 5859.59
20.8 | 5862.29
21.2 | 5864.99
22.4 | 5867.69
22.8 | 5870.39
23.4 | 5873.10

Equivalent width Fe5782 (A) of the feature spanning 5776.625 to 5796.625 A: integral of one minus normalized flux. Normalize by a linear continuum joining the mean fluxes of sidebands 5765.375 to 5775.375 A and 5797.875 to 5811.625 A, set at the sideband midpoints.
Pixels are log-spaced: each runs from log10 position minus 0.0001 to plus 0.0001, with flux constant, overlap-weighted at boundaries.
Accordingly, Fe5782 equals -0.4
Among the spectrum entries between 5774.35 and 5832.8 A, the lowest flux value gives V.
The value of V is 22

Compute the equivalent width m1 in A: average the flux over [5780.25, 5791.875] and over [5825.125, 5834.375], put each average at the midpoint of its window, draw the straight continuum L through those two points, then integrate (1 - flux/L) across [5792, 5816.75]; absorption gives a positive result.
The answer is 0.79 A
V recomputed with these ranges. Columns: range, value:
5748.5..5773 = 21.2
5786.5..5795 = 23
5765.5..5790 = 22.3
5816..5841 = 23.4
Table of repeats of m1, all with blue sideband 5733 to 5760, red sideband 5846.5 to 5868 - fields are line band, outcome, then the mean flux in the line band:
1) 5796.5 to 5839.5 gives -2.6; 23.7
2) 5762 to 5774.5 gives 0.0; 22.9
